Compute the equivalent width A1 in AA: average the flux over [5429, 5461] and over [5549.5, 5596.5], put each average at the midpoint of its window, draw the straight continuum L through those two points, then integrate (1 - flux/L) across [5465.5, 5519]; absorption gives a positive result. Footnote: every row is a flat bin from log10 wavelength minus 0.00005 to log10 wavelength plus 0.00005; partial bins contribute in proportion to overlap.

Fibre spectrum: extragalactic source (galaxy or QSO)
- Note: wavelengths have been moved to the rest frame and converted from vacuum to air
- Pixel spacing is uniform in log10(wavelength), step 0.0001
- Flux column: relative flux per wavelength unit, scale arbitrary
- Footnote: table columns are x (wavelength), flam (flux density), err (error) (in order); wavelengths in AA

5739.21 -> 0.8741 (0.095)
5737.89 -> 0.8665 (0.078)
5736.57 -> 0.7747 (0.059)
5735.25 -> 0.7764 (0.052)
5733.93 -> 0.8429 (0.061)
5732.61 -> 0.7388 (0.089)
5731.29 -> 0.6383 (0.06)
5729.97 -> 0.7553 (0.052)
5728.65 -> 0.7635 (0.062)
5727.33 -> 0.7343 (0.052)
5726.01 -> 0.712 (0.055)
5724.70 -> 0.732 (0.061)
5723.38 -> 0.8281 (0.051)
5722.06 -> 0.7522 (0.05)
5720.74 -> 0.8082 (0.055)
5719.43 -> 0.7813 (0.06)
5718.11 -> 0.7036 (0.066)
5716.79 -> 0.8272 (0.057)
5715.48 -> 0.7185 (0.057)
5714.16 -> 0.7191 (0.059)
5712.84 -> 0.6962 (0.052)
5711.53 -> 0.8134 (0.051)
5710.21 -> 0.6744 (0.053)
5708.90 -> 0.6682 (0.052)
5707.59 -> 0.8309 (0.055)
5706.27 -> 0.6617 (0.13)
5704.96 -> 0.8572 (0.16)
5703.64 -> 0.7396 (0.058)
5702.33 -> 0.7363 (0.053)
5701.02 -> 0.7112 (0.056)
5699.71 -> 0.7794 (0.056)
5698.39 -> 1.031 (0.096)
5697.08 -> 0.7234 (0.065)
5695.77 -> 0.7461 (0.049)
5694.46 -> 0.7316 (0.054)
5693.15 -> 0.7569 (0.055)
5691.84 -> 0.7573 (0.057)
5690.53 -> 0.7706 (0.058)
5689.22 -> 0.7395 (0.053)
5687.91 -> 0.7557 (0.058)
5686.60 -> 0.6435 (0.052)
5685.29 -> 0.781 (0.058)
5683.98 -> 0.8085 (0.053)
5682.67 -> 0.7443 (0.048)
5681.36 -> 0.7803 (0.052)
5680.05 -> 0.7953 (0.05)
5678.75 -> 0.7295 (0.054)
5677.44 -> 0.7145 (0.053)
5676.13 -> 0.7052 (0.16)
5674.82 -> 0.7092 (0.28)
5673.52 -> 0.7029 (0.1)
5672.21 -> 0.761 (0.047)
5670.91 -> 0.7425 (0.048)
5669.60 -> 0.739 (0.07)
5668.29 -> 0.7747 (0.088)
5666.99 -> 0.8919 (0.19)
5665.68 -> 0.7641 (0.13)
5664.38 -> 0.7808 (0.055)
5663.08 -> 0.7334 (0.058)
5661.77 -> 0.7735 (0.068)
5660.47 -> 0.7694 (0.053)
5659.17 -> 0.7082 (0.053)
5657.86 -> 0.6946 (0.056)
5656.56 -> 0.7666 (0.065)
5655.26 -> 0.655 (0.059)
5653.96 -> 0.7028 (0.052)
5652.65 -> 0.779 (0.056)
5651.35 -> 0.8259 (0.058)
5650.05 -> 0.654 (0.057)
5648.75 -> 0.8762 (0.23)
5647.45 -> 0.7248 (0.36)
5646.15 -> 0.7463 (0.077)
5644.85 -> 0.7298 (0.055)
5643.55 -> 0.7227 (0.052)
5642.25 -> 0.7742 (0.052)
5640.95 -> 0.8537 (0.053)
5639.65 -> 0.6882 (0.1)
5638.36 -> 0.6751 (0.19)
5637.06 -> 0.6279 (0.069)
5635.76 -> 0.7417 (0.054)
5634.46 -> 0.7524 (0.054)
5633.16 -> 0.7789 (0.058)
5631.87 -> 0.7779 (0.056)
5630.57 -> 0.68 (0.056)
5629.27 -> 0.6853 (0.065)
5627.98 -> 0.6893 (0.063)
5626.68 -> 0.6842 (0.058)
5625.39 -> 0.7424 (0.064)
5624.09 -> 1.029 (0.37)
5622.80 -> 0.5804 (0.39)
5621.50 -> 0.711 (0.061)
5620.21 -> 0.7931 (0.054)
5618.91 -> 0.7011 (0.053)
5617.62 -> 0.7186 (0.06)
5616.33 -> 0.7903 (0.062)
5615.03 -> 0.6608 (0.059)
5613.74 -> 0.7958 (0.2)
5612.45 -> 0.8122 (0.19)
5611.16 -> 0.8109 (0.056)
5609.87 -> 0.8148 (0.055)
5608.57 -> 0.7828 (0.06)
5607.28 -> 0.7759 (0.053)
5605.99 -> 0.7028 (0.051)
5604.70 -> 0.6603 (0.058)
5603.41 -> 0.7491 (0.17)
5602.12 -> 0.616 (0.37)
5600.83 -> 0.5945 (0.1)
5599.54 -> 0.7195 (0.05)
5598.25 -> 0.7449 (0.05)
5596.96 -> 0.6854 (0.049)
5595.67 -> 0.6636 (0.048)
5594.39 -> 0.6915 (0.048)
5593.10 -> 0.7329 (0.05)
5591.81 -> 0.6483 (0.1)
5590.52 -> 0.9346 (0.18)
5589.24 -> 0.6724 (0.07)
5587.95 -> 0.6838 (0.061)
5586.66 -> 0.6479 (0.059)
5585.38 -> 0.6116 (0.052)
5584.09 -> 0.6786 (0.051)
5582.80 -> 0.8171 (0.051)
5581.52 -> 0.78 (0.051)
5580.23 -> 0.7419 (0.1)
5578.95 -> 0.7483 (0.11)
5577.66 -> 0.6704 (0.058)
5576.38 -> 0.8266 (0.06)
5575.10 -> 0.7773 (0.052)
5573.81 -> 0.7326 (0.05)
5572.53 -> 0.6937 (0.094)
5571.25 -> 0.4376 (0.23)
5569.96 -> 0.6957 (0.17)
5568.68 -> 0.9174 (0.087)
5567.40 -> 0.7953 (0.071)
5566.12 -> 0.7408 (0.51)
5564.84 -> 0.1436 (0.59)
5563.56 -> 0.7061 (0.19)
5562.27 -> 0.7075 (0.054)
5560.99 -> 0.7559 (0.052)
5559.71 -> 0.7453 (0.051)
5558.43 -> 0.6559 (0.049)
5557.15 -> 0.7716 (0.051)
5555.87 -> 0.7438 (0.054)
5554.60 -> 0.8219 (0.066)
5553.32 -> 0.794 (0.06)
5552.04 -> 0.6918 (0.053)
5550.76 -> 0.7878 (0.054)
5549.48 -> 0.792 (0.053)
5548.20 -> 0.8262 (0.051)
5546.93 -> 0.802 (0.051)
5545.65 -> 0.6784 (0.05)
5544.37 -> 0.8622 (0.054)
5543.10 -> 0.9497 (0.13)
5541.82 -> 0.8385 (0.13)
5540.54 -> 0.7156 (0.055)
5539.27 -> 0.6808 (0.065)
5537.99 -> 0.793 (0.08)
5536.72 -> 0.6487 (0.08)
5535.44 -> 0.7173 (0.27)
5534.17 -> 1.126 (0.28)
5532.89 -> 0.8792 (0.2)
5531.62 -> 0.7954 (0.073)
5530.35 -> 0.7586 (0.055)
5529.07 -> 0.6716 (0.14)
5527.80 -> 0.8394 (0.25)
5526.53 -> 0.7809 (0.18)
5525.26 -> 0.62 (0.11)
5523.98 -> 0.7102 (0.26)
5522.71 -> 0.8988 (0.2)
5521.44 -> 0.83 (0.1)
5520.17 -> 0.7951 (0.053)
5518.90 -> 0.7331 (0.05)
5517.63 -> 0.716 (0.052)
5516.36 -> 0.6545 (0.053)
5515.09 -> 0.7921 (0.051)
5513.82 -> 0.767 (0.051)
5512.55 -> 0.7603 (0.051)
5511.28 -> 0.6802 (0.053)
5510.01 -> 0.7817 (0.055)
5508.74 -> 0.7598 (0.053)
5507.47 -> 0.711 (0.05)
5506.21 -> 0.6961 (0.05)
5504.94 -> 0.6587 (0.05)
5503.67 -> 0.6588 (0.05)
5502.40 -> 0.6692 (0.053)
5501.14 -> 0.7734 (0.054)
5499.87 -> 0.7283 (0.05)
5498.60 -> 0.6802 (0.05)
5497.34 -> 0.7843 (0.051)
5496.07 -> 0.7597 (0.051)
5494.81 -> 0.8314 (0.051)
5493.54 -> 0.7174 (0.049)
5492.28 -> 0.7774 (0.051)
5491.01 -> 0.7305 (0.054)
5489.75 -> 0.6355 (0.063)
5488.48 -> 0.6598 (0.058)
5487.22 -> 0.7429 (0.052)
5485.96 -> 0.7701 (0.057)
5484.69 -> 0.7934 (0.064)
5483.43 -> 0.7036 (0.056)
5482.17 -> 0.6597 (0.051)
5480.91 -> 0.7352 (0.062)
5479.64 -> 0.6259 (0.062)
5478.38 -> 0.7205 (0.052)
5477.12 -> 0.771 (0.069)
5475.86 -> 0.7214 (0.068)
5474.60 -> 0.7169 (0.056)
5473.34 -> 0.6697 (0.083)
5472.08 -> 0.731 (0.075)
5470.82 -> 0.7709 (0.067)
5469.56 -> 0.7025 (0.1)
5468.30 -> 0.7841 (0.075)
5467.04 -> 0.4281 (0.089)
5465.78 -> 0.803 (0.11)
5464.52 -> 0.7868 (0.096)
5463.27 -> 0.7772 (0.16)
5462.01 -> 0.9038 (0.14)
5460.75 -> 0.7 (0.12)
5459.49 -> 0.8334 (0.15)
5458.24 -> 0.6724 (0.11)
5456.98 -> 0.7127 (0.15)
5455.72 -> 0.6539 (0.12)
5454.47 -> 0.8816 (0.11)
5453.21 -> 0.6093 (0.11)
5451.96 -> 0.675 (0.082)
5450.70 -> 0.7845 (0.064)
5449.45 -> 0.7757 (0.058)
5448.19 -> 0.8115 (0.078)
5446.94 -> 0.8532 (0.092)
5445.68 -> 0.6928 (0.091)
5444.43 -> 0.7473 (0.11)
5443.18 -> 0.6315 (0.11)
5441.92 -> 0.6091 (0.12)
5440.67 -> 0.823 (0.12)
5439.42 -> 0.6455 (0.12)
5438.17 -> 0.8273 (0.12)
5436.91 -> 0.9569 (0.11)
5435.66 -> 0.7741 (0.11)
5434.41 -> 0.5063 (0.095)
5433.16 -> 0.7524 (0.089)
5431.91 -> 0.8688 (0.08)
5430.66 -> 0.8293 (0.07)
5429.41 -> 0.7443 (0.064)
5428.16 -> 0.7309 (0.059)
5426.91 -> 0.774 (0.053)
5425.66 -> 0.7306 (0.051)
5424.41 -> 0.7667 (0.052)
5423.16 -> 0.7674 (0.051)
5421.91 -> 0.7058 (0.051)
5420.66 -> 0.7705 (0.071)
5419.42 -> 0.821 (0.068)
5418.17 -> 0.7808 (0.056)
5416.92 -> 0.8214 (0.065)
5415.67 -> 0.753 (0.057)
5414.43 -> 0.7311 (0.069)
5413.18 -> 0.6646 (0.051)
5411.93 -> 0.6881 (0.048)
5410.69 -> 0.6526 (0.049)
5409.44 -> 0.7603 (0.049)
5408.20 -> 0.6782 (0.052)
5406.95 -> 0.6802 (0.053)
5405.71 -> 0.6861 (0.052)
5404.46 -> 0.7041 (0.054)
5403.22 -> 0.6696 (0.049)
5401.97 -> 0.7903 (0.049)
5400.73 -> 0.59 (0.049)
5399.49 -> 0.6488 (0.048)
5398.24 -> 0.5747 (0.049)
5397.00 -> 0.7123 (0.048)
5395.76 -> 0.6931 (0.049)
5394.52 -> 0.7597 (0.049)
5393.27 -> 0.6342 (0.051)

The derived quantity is 1.0 AA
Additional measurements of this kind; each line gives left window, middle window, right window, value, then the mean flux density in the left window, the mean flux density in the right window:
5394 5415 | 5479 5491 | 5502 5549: 0.55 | 0.687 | 0.764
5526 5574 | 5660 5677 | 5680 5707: 0.10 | 0.75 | 0.764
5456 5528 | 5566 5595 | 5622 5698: 0.57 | 0.733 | 0.745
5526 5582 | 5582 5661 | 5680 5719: 2.41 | 0.751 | 0.756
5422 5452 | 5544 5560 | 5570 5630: -0.75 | 0.754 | 0.722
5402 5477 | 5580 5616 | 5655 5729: 1.20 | 0.738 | 0.754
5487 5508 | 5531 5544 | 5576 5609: -1.80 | 0.718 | 0.713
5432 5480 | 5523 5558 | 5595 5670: -2.13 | 0.735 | 0.739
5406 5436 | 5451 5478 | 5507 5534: 0.76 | 0.739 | 0.765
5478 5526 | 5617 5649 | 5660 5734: 0.39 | 0.73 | 0.755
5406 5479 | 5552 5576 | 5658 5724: 1.45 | 0.74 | 0.757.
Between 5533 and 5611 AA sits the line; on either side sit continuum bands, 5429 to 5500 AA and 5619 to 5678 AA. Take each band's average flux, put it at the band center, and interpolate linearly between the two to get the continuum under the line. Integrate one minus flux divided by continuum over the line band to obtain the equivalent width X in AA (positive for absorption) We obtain 0.64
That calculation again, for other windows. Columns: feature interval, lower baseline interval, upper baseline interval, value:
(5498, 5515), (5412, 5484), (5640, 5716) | 0.5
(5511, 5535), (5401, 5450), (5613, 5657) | -1.3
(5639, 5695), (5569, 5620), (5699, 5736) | -0.9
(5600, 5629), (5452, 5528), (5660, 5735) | 0.4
